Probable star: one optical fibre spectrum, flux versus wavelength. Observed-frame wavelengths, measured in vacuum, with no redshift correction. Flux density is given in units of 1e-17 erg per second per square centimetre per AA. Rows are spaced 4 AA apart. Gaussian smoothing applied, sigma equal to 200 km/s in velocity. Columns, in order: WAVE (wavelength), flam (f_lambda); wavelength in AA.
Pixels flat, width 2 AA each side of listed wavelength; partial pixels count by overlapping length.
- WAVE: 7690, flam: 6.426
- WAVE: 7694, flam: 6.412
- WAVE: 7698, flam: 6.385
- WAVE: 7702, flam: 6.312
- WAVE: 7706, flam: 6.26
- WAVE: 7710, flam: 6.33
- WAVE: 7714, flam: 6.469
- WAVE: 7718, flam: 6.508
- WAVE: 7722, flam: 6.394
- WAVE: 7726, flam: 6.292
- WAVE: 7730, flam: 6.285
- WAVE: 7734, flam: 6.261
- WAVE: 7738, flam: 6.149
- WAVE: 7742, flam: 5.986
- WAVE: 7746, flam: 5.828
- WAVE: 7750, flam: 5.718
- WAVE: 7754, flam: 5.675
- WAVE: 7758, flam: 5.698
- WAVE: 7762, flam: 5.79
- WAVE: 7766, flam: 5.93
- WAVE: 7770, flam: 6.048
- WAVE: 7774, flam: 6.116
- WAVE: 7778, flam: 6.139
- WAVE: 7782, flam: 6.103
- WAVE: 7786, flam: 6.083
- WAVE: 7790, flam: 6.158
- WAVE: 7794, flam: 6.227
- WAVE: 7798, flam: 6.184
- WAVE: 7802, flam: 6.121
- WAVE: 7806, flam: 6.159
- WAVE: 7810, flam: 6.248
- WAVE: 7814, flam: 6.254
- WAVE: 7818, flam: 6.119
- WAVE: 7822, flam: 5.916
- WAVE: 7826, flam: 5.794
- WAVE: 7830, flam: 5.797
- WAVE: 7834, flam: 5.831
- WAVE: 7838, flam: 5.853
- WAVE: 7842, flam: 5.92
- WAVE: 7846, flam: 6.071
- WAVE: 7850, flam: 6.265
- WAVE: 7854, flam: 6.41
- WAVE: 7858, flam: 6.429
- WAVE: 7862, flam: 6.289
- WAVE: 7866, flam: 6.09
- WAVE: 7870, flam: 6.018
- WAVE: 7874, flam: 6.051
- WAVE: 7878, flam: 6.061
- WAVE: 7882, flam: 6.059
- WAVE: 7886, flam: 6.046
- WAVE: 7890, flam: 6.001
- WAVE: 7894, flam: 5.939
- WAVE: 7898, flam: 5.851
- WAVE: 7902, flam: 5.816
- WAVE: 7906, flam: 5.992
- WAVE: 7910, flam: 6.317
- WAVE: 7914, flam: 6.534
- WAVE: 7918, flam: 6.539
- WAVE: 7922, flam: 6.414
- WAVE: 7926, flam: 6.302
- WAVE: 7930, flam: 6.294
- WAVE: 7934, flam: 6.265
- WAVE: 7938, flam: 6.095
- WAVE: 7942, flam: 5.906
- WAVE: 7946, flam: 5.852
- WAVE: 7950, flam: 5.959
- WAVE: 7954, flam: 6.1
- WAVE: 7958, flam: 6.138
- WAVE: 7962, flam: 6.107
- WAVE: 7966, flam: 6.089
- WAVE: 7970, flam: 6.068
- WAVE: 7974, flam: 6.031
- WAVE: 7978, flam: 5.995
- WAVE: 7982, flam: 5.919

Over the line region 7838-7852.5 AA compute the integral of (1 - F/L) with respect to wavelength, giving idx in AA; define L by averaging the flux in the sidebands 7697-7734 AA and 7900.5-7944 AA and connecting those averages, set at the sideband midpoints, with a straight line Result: 0.5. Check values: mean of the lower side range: 6.35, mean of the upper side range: 6.23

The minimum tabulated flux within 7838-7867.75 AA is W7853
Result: 5.853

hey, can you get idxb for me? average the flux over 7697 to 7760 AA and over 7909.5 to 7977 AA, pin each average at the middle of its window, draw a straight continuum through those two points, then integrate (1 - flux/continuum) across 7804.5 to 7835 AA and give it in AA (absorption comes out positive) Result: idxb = 0.7 AA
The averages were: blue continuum 6.16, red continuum 6.17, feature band 6.02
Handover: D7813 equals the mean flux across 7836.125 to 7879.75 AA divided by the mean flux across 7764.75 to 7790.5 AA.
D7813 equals 1.01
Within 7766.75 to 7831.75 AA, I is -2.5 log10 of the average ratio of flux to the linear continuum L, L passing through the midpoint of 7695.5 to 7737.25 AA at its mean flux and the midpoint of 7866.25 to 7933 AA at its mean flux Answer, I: 0.03 mag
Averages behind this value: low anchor 6.34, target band 6.09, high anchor 6.14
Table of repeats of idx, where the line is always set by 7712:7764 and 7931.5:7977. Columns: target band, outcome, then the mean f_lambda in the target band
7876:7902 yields 0.4 AA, 5.98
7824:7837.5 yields 0.6 AA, 5.81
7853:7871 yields -0.5 AA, 6.25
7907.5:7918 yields -0.6 AA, 6.43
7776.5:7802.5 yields -0.3 AA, 6.15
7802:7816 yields -0.3 AA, 6.21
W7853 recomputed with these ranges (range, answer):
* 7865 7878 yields 6.018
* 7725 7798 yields 5.675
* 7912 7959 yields 5.852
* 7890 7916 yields 5.816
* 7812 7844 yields 5.794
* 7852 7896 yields 5.939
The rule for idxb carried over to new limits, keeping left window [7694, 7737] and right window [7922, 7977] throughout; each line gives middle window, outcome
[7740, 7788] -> 2.82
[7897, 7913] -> 0.29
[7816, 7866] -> 1.26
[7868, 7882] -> 0.31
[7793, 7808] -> 0.22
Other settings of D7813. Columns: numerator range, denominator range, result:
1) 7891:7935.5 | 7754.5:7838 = 1.03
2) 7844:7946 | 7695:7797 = 1.00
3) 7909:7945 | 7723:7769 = 1.05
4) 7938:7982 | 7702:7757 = 0.98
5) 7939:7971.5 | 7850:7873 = 0.97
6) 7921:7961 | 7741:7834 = 1.02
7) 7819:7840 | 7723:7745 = 0.95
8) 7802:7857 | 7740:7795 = 1.02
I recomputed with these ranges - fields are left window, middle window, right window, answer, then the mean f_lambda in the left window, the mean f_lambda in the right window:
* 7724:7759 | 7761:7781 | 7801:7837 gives 0.00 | 6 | 6.02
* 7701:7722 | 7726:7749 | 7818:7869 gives 0.04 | 6.38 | 6.06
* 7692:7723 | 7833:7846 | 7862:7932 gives 0.06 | 6.38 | 6.14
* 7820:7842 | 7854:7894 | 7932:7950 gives -0.04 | 5.85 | 6.02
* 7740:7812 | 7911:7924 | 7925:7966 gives -0.07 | 6.01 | 6.1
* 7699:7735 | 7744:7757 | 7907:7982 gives 0.11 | 6.35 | 6.16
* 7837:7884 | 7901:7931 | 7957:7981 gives -0.03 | 6.13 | 6.06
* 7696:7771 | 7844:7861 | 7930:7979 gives -0.04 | 6.12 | 6.06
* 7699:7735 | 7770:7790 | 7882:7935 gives 0.03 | 6.35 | 6.17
